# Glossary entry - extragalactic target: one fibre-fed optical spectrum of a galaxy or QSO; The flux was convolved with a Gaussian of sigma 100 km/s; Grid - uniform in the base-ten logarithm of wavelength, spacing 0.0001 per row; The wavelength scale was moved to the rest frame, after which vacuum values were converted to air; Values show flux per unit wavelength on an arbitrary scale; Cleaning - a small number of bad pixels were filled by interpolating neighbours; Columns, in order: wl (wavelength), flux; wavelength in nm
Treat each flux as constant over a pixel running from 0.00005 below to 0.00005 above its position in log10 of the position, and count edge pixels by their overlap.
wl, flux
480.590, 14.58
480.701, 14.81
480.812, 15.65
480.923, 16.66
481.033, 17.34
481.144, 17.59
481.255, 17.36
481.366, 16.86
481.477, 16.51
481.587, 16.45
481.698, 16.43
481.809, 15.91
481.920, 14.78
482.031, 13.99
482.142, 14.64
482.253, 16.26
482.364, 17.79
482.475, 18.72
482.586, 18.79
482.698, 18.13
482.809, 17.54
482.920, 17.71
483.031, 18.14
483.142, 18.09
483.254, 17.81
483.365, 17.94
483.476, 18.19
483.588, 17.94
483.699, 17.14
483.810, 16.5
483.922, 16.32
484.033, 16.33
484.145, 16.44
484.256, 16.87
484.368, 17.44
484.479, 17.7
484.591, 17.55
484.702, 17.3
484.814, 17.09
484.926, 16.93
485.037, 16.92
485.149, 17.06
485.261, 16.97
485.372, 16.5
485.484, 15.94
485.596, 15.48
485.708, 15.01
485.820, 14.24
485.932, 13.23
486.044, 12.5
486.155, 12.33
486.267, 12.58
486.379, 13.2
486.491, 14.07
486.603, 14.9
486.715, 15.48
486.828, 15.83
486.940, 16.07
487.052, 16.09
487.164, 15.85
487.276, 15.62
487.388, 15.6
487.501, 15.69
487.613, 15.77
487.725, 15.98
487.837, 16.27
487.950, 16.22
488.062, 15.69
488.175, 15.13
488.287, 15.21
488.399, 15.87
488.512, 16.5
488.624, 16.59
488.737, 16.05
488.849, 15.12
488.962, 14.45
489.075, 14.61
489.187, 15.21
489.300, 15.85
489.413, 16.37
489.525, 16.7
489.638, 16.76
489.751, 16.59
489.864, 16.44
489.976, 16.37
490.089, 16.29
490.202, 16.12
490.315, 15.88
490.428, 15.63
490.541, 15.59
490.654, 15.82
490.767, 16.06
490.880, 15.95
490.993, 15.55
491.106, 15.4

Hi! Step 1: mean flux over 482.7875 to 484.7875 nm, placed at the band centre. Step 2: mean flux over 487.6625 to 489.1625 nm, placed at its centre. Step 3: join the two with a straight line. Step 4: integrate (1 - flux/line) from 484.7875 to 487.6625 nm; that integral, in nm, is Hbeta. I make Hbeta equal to 0.21 nm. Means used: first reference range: 17.4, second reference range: 15.7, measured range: 15.2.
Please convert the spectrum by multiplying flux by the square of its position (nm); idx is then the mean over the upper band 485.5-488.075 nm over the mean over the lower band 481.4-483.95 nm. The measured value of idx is 0.89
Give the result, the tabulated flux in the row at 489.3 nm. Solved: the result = 15.85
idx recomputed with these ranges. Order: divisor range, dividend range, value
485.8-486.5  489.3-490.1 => 1.28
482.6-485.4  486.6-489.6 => 0.92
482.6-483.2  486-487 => 0.80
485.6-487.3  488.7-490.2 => 1.11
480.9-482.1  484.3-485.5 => 1.06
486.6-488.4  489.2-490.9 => 1.04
